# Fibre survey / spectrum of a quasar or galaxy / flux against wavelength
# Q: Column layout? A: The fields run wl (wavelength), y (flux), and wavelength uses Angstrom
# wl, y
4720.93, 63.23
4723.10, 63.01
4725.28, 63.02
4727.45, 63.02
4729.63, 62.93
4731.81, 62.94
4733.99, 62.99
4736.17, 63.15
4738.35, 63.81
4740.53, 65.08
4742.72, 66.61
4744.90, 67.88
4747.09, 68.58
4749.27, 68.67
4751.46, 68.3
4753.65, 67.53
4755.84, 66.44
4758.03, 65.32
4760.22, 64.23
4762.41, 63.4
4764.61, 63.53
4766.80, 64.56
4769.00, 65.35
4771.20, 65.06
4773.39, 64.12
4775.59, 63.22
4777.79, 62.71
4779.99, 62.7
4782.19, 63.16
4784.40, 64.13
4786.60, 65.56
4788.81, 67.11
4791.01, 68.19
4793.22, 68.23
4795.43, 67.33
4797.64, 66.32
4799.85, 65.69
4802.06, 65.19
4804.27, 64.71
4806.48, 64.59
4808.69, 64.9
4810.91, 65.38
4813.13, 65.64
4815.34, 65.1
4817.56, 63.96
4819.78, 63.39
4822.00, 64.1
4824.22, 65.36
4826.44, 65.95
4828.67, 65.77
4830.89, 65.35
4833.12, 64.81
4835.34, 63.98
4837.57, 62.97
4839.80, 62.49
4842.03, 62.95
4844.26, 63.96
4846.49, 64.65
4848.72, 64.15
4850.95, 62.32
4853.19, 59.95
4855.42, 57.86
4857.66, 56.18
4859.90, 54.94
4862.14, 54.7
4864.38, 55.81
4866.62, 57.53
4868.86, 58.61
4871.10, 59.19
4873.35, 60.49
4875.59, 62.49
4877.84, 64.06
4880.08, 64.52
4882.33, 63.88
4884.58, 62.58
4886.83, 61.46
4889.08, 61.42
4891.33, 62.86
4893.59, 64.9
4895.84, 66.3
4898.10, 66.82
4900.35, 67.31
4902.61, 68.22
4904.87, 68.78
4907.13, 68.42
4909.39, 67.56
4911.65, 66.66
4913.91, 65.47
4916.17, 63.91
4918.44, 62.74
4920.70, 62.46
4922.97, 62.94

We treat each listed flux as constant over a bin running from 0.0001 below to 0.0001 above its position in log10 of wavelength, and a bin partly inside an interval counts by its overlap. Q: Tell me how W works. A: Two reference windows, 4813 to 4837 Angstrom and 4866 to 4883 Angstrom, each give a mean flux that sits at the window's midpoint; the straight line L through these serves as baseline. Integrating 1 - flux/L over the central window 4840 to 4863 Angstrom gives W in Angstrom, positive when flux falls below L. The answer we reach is 1.0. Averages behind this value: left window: 64.8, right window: 61.4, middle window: 60.3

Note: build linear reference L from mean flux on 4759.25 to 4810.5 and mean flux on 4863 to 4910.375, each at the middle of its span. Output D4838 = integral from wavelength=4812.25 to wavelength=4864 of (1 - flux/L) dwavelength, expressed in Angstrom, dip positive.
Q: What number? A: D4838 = 1.3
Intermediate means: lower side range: 65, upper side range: 63.4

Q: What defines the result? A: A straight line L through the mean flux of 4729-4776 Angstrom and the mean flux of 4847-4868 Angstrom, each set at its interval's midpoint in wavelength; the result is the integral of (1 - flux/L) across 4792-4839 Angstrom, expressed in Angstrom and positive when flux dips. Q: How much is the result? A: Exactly -3.13 Angstrom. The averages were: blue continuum 65.2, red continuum 58.4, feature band 65.2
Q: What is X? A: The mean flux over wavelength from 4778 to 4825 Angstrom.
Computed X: 65.2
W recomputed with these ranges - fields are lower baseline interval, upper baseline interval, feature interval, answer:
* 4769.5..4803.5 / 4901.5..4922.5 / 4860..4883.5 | 2.1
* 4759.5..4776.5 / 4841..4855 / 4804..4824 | -0.4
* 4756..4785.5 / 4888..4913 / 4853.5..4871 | 2.3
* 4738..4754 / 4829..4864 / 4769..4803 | -0.2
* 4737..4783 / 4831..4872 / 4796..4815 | -0.7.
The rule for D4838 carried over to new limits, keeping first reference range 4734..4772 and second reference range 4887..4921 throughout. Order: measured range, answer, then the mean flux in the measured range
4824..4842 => 0.3 Angstrom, 64.4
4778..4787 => 0.3 Angstrom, 63.6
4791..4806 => -0.2 Angstrom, 66.3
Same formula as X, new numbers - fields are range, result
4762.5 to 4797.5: 65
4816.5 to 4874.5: 61.6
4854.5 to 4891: 59.8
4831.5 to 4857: 62.7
